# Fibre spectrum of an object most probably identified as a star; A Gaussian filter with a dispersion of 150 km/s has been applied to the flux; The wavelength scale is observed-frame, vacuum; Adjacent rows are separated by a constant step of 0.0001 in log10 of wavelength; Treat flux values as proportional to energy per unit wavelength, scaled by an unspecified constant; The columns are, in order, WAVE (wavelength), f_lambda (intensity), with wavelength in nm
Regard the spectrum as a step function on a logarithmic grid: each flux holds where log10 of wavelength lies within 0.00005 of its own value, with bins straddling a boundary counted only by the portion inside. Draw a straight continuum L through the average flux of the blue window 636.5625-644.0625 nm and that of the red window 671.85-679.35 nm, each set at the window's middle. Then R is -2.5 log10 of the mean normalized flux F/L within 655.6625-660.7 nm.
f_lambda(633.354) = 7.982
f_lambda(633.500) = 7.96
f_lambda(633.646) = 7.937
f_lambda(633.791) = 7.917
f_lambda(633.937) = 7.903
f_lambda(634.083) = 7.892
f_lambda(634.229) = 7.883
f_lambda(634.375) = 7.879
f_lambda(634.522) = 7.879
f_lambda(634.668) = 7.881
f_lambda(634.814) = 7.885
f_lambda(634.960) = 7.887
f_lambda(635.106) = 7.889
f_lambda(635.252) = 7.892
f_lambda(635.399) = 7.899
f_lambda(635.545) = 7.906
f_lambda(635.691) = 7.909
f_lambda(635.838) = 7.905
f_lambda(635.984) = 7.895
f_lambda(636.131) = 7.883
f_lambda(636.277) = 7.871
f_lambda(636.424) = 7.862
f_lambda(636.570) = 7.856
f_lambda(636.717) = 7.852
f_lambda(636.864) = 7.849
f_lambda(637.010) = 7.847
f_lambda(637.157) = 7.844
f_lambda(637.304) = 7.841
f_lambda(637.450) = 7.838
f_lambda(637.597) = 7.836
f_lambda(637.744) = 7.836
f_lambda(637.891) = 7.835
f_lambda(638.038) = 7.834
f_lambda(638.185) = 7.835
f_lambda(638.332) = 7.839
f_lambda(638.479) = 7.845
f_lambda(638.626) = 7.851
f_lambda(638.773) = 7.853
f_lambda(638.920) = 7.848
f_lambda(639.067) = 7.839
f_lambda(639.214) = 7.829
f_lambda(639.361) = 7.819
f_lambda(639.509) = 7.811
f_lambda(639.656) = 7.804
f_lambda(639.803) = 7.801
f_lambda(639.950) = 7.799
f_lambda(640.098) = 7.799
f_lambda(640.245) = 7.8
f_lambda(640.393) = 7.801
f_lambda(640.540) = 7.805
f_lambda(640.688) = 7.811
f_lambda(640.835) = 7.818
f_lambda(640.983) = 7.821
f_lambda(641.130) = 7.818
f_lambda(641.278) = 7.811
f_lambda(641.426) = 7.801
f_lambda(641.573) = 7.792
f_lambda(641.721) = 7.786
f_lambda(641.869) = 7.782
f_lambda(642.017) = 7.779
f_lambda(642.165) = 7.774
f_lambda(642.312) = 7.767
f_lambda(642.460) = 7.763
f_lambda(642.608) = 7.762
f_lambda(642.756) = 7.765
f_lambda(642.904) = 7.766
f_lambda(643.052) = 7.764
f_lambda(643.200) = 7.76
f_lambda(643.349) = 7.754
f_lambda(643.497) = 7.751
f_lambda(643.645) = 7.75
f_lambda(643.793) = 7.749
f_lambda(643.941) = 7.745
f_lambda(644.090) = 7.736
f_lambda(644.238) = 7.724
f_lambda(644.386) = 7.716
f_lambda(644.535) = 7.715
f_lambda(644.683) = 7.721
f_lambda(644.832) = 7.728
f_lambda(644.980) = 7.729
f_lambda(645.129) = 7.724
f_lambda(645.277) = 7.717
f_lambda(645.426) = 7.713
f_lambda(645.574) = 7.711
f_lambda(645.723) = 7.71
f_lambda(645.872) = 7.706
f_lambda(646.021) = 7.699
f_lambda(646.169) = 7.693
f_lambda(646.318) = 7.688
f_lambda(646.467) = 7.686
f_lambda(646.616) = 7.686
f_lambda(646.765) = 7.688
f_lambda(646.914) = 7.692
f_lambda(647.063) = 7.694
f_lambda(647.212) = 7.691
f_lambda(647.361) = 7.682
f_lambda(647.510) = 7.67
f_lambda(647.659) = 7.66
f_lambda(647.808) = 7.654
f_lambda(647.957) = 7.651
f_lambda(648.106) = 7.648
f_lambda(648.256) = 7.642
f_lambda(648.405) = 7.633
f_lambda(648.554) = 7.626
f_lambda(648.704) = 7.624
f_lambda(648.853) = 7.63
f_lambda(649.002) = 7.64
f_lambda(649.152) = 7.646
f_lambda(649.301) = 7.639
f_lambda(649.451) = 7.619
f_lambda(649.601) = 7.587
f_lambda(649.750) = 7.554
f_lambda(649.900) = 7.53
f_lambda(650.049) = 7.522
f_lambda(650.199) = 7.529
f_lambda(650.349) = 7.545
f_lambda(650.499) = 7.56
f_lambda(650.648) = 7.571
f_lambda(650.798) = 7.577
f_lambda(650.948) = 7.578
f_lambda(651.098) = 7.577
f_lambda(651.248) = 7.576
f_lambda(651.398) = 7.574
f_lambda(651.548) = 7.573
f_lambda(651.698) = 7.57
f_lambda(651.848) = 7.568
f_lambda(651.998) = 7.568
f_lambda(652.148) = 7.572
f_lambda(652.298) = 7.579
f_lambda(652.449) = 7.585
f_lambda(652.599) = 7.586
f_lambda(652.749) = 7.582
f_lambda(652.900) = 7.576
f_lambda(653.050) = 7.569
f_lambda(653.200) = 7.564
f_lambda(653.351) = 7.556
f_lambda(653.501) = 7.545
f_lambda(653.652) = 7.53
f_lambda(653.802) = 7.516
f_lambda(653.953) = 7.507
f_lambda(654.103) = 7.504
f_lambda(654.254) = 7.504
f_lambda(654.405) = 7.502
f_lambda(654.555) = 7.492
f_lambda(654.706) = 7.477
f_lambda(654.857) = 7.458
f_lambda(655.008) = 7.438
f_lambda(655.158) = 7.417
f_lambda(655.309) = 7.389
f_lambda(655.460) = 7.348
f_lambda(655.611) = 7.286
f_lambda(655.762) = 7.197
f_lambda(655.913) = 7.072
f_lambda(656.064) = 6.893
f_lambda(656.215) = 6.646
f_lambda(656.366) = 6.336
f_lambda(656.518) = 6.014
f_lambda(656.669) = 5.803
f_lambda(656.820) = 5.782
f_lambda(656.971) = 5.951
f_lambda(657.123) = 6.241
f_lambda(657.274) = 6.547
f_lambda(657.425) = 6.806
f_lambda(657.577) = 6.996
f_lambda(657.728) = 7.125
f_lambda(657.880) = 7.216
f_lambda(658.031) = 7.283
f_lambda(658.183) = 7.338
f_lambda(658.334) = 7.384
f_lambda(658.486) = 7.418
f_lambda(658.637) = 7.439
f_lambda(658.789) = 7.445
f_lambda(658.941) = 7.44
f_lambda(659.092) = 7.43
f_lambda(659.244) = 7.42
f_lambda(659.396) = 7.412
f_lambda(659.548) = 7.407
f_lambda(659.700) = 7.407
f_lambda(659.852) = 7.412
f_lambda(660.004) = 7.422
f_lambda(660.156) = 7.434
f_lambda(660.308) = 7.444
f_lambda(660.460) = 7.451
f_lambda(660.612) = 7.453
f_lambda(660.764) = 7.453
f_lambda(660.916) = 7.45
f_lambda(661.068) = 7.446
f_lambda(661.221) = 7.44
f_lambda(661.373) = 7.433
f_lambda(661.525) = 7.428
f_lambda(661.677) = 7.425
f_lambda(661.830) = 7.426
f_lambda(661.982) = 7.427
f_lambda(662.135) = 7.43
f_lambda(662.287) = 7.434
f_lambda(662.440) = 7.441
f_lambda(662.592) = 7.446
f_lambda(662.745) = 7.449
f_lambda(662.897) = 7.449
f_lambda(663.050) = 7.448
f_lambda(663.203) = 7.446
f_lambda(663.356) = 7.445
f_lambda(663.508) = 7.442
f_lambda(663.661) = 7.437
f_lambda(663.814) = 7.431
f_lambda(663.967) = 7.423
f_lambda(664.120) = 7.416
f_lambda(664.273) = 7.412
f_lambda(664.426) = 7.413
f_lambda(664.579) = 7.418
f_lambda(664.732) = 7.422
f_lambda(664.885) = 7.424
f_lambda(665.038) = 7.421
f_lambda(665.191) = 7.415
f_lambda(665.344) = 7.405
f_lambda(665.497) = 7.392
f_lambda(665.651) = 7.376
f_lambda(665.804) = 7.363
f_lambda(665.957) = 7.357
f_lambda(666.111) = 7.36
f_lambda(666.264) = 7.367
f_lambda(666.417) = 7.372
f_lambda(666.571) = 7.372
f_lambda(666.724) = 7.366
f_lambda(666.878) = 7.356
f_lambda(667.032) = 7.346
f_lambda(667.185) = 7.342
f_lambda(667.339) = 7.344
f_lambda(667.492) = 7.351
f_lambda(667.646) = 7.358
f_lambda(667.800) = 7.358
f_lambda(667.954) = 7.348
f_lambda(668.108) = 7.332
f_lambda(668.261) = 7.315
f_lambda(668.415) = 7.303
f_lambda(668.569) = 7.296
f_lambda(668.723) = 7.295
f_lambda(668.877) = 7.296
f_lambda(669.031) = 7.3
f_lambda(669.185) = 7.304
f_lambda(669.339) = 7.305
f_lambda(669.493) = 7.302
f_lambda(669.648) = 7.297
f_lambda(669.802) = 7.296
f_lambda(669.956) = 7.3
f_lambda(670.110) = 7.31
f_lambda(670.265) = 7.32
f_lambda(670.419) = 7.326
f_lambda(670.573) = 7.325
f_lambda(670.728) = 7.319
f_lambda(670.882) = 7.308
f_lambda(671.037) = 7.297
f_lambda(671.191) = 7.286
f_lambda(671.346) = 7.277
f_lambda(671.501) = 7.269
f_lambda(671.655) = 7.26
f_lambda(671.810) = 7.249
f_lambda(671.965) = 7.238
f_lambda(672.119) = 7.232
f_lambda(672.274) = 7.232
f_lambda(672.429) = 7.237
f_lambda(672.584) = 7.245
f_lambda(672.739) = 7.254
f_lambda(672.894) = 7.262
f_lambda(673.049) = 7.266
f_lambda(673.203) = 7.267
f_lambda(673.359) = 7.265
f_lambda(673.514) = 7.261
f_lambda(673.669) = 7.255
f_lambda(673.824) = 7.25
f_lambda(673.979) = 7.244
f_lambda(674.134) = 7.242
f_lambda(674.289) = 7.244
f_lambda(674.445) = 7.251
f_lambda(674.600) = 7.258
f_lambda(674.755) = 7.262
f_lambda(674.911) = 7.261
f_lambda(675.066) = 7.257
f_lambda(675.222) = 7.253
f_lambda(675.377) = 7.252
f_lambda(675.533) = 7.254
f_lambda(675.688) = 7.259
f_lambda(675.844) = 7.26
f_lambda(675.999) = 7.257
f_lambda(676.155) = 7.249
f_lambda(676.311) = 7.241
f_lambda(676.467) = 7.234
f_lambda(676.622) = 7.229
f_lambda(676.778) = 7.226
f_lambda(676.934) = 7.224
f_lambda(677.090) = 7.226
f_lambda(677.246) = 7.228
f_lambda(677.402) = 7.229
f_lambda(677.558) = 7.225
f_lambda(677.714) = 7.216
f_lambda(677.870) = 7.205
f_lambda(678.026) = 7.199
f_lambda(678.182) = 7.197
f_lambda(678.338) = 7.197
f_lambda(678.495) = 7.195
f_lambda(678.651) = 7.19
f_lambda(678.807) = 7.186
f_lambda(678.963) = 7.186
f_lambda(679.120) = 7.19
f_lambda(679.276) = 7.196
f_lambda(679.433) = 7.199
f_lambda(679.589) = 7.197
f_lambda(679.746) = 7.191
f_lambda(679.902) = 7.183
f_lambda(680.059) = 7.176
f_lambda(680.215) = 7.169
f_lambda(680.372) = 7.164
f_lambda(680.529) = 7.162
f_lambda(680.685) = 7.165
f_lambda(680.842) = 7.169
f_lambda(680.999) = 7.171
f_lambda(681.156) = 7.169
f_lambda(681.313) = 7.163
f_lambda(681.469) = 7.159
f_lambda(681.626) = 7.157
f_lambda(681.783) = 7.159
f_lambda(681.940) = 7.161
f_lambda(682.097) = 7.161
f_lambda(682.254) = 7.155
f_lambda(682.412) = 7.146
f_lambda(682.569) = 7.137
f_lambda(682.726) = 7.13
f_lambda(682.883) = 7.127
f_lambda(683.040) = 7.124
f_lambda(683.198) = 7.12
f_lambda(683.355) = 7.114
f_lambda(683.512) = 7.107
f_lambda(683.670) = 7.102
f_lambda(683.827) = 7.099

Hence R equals 0.07 mag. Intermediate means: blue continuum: 7.8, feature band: 7.03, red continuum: 7.24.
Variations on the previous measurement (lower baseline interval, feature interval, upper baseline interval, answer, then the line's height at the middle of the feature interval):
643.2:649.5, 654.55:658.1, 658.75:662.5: 0.097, 7.51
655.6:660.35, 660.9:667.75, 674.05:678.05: -0.048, 7.09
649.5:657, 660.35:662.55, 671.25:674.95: -0.021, 7.3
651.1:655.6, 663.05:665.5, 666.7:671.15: -0.007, 7.38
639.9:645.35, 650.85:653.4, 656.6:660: -0.036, 7.33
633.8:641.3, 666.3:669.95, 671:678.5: 0.003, 7.35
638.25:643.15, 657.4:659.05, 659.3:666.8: 0.032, 7.5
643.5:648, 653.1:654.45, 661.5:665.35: 0.008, 7.58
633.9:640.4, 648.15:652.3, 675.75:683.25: 0.009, 7.65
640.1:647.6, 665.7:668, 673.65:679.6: 0.004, 7.38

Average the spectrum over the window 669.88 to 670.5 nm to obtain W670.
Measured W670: 7.32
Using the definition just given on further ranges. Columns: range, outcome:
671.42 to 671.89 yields 7.25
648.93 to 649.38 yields 7.63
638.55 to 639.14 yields 7.85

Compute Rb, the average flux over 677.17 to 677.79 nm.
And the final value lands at 7.22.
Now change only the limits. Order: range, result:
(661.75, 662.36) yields 7.43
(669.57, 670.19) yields 7.29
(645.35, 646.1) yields 7.71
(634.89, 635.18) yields 7.9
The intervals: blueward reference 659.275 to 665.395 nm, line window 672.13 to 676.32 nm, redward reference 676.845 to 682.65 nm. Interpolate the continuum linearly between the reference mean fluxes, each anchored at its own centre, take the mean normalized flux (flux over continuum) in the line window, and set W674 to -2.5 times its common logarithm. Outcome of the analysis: 0.00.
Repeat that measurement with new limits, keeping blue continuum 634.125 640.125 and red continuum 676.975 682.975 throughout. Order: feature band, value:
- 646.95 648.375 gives 0.00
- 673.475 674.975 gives 0.00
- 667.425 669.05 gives 0.01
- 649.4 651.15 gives 0.01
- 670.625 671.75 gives 0.01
